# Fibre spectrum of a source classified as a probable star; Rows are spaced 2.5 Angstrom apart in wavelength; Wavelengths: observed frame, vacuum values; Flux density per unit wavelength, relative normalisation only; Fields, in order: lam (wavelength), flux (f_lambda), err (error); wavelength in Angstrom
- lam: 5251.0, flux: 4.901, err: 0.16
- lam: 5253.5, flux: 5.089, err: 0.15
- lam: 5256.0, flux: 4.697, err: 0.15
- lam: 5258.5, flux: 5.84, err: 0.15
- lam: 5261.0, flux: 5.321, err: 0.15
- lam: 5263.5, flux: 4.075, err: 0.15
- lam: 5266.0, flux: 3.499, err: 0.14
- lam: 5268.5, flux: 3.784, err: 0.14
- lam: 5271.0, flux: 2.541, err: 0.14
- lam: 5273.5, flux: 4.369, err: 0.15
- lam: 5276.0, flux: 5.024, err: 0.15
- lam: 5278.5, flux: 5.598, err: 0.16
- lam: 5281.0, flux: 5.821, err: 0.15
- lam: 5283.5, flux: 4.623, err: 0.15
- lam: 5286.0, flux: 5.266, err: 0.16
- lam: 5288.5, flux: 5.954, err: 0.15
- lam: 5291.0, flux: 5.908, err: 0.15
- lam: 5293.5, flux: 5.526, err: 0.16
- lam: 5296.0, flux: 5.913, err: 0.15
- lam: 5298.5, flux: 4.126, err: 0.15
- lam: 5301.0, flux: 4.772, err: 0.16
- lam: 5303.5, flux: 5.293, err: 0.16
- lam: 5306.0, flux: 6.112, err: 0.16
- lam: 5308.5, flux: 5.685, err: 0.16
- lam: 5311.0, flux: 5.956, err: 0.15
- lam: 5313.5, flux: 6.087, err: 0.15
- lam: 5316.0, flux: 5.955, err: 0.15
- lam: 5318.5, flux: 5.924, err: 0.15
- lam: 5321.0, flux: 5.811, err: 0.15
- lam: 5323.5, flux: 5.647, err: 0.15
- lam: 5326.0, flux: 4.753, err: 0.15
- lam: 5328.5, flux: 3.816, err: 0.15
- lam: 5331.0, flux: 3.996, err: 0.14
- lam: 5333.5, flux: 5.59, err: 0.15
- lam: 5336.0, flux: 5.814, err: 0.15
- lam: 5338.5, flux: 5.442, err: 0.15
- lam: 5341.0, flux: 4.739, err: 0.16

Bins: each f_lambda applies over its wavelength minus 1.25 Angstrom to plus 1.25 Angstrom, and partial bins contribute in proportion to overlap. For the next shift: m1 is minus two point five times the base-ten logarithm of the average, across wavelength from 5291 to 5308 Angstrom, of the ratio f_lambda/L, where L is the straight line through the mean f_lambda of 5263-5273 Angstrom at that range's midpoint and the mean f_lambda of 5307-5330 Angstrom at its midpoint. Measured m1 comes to -0.13 mag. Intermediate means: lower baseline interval 3.5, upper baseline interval 5.5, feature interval 5.35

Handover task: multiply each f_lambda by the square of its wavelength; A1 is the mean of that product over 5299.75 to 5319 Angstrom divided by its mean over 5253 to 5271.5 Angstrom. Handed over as 1.3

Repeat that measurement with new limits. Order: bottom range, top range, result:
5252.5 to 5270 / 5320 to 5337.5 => 1.13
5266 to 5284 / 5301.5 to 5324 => 1.32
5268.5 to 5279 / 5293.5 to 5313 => 1.30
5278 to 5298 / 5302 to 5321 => 1.07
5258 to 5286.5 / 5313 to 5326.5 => 1.27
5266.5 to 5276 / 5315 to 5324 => 1.59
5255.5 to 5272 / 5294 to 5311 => 1.28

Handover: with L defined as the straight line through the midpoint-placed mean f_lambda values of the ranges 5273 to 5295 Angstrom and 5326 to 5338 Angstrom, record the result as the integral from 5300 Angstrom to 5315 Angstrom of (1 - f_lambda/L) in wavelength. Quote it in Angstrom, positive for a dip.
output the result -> -1.6 Angstrom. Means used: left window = 5.38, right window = 4.84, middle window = 5.67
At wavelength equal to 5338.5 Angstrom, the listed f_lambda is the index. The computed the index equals 5.442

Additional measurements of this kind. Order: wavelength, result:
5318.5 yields 5.924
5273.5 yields 4.369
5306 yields 6.112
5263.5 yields 4.075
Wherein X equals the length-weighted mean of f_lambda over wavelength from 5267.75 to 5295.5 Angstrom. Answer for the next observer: 4.99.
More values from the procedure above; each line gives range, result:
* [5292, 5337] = 5.38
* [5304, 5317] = 5.92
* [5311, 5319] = 5.99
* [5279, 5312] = 5.46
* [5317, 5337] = 5.17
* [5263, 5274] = 3.58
